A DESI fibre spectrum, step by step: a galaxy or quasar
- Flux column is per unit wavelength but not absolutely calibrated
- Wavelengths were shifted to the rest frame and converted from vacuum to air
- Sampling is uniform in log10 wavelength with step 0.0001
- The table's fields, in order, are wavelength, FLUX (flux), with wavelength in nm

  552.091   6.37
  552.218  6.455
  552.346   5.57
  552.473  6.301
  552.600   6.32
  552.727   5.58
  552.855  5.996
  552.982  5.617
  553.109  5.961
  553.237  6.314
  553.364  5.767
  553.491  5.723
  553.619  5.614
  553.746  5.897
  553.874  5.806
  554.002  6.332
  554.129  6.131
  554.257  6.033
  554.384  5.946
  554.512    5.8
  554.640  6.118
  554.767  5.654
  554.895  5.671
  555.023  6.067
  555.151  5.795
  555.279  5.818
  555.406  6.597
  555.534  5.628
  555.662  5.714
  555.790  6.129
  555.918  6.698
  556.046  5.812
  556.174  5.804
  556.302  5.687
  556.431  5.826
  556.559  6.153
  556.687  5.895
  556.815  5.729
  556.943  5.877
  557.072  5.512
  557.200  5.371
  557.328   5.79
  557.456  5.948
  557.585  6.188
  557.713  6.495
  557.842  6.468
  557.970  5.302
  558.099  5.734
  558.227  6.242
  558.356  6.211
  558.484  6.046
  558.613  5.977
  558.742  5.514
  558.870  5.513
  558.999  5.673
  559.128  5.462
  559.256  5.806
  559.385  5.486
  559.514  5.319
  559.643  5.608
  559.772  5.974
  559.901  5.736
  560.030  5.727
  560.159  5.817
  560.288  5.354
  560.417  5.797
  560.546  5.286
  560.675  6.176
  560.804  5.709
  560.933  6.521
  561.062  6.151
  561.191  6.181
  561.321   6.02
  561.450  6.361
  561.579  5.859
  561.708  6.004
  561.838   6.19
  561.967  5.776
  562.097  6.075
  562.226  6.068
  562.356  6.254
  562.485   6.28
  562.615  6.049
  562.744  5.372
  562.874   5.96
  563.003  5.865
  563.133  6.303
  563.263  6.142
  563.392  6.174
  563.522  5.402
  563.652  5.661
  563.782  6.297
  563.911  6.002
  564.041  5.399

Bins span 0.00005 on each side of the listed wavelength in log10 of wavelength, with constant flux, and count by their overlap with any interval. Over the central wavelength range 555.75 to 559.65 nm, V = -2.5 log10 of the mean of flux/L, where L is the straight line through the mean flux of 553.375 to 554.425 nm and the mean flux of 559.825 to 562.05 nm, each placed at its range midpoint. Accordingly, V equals 0.014 mag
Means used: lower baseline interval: 5.93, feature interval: 5.85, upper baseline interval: 5.92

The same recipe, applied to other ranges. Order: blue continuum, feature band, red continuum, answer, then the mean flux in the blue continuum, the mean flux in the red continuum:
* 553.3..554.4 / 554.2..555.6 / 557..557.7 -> -0.01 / 5.92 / 5.82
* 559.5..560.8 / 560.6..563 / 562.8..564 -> -0.04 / 5.69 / 5.96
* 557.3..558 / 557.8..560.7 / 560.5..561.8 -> 0.06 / 6.08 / 6.04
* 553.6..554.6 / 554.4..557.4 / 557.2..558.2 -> 0.02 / 5.96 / 5.96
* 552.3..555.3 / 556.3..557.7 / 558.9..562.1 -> 0.01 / 5.91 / 5.83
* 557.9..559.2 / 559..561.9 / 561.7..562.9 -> 0.01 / 5.77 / 6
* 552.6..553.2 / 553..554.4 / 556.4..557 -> -0.01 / 5.86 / 5.91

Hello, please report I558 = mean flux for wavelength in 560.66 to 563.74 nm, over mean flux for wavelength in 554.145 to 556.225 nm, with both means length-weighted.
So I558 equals 1.01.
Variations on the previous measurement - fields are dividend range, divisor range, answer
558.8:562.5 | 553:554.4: 0.99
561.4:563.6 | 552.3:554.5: 1.01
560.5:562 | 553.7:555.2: 1.02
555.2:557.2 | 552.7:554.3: 1.00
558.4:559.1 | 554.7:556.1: 0.96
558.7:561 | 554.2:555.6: 0.96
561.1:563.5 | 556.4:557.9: 1.02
